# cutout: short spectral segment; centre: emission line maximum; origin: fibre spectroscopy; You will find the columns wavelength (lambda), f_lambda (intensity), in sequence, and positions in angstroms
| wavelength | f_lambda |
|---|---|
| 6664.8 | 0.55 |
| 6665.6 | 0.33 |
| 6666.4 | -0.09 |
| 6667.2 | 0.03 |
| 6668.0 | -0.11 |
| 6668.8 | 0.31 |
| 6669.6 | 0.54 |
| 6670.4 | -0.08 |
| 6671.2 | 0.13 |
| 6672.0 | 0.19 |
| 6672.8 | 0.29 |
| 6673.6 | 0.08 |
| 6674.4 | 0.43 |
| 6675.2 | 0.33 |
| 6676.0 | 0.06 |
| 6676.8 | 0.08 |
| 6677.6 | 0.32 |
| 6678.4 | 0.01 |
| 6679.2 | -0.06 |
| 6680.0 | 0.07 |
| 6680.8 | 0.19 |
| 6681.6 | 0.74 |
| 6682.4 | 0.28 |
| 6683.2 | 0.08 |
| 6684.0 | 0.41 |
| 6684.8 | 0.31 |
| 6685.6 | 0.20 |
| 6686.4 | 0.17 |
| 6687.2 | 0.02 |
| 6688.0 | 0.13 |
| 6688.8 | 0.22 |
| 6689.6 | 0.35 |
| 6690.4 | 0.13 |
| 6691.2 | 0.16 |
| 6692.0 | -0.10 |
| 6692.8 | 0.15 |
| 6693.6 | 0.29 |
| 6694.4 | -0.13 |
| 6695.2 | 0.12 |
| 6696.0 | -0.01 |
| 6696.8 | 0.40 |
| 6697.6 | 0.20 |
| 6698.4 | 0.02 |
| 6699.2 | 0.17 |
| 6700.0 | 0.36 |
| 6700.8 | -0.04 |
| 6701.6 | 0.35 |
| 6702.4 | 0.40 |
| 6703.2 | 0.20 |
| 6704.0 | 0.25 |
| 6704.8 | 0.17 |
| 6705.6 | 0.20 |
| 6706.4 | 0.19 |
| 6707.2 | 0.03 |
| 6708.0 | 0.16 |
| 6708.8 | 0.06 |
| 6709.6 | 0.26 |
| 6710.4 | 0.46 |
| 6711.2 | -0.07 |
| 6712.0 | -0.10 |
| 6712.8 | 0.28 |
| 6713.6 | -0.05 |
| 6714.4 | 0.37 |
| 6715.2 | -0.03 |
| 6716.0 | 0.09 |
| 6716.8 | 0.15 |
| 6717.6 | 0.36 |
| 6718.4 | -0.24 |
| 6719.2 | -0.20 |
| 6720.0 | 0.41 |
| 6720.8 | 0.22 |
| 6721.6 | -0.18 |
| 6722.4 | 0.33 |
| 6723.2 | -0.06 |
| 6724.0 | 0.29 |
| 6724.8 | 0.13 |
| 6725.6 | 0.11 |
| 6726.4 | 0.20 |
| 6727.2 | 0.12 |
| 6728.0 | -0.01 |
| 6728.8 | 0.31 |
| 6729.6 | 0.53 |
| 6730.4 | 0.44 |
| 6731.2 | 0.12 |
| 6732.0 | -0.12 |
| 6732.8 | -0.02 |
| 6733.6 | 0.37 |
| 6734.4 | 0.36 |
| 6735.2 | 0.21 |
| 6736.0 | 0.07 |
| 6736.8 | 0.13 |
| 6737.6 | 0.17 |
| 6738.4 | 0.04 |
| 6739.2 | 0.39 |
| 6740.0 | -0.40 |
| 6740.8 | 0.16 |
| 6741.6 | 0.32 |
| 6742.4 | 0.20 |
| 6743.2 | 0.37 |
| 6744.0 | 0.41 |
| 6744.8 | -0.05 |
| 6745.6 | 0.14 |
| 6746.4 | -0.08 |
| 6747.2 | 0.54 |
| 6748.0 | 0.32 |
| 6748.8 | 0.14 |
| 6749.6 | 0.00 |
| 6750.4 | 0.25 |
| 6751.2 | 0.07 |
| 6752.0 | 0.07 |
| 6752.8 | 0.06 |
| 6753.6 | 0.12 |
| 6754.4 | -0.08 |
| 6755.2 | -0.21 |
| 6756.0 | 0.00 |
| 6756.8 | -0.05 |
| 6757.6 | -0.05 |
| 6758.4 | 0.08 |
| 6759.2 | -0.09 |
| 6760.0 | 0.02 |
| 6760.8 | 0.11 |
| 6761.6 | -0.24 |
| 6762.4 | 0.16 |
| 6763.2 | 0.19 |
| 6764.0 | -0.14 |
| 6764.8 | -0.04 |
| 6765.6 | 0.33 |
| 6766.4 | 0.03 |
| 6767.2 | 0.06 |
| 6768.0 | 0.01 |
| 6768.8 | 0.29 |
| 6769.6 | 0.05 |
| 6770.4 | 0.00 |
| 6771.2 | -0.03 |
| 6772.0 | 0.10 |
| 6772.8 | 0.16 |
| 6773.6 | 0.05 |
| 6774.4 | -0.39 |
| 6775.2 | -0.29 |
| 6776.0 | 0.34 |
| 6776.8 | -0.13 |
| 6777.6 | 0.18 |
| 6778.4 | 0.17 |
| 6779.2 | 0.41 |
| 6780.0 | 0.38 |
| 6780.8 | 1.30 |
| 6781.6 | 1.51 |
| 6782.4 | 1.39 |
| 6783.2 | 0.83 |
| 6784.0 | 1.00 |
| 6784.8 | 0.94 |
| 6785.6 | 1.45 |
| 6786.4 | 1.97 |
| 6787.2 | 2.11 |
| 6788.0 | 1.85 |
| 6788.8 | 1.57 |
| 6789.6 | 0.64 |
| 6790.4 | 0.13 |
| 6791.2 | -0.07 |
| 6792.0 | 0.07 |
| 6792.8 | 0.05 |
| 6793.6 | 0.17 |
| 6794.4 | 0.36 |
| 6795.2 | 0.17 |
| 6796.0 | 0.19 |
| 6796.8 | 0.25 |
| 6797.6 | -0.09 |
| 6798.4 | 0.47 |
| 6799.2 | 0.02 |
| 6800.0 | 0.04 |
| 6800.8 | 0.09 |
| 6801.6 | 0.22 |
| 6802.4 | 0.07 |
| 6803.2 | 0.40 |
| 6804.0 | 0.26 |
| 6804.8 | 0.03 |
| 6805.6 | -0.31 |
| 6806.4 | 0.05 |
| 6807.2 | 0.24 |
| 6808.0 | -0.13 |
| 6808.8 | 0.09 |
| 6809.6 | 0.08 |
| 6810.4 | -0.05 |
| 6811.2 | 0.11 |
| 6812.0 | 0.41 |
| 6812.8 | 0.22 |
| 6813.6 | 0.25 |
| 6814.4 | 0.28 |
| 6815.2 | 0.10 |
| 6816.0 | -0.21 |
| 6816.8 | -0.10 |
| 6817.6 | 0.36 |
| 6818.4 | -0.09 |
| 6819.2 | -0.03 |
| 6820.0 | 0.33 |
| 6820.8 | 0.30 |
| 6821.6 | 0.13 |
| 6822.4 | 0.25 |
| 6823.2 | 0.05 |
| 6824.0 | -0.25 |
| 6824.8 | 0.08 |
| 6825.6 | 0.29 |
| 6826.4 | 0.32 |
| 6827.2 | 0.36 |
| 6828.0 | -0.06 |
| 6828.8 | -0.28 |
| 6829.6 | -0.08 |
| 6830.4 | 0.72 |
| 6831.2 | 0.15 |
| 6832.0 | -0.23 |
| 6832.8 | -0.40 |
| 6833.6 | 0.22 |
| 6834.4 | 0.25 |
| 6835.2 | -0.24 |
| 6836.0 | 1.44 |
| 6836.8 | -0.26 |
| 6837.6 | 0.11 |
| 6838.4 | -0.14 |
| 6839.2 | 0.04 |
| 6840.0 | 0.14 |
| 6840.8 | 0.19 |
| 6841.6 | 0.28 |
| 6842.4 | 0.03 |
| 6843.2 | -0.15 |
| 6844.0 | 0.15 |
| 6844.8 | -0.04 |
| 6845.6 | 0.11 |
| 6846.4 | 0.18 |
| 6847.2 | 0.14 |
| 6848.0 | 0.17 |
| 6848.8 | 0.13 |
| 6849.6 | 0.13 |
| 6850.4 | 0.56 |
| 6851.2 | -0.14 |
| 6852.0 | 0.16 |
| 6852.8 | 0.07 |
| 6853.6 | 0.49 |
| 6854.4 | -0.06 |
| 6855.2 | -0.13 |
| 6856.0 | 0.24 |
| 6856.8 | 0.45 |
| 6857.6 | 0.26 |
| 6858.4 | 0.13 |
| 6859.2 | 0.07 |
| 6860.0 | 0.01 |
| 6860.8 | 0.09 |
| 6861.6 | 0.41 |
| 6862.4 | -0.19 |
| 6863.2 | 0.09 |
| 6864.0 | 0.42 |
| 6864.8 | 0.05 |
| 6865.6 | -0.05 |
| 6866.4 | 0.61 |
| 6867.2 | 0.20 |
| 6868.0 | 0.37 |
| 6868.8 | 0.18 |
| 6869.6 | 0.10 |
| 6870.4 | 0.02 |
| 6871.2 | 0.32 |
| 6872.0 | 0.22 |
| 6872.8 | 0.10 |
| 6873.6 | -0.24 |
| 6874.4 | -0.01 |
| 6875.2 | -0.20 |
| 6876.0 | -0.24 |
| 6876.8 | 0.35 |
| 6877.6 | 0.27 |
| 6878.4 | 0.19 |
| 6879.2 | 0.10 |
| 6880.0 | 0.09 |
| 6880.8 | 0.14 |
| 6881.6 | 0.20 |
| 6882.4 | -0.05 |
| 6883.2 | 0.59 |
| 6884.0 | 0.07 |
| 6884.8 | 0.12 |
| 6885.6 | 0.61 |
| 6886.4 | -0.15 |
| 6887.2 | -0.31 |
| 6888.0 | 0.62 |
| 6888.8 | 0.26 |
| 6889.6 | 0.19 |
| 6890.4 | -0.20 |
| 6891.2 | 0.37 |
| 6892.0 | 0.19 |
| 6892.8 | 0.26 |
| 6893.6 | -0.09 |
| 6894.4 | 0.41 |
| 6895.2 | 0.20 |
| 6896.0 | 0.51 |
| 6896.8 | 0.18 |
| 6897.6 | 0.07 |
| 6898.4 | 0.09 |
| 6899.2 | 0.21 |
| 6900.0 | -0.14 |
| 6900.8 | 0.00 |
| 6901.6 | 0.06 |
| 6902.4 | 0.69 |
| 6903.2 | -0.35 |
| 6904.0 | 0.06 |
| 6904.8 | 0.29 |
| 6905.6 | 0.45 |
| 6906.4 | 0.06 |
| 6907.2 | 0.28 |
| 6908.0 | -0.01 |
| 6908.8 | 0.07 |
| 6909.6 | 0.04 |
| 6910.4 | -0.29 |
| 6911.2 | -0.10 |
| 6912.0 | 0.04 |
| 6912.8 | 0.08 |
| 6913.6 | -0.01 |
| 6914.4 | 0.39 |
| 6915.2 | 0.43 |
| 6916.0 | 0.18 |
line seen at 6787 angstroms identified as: [O II]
